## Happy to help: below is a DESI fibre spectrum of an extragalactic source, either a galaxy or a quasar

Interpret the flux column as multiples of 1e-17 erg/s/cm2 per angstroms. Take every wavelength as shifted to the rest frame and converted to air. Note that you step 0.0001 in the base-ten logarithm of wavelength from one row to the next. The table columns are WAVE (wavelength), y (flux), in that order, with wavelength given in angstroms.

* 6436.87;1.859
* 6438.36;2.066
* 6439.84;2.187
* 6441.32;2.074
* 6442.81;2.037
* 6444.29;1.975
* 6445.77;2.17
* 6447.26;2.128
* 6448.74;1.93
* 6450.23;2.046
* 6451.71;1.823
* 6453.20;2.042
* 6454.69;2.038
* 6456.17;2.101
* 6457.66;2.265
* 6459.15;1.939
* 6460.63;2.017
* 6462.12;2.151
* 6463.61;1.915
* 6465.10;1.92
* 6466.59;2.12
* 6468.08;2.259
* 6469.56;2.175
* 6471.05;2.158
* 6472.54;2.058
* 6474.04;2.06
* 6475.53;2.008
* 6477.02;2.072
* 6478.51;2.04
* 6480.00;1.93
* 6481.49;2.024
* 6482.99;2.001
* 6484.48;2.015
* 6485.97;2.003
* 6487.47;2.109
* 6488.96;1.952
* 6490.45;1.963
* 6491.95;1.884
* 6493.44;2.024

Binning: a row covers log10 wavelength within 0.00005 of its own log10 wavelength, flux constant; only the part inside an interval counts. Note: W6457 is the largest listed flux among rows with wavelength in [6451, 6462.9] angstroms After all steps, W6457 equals 2.265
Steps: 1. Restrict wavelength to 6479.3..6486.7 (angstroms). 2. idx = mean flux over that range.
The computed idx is 2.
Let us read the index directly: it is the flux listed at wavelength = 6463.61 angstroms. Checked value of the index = 1.915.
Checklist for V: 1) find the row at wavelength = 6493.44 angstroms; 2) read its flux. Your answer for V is 2.024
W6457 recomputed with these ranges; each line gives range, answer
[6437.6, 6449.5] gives 2.187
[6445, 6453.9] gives 2.17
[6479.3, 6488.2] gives 2.109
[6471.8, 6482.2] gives 2.072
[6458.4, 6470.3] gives 2.259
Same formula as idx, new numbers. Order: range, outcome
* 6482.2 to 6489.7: 2.02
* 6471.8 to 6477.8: 2.05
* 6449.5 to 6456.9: 2.01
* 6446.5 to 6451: 2.03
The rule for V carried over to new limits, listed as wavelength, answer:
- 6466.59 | 2.12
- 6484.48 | 2.015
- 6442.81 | 2.037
